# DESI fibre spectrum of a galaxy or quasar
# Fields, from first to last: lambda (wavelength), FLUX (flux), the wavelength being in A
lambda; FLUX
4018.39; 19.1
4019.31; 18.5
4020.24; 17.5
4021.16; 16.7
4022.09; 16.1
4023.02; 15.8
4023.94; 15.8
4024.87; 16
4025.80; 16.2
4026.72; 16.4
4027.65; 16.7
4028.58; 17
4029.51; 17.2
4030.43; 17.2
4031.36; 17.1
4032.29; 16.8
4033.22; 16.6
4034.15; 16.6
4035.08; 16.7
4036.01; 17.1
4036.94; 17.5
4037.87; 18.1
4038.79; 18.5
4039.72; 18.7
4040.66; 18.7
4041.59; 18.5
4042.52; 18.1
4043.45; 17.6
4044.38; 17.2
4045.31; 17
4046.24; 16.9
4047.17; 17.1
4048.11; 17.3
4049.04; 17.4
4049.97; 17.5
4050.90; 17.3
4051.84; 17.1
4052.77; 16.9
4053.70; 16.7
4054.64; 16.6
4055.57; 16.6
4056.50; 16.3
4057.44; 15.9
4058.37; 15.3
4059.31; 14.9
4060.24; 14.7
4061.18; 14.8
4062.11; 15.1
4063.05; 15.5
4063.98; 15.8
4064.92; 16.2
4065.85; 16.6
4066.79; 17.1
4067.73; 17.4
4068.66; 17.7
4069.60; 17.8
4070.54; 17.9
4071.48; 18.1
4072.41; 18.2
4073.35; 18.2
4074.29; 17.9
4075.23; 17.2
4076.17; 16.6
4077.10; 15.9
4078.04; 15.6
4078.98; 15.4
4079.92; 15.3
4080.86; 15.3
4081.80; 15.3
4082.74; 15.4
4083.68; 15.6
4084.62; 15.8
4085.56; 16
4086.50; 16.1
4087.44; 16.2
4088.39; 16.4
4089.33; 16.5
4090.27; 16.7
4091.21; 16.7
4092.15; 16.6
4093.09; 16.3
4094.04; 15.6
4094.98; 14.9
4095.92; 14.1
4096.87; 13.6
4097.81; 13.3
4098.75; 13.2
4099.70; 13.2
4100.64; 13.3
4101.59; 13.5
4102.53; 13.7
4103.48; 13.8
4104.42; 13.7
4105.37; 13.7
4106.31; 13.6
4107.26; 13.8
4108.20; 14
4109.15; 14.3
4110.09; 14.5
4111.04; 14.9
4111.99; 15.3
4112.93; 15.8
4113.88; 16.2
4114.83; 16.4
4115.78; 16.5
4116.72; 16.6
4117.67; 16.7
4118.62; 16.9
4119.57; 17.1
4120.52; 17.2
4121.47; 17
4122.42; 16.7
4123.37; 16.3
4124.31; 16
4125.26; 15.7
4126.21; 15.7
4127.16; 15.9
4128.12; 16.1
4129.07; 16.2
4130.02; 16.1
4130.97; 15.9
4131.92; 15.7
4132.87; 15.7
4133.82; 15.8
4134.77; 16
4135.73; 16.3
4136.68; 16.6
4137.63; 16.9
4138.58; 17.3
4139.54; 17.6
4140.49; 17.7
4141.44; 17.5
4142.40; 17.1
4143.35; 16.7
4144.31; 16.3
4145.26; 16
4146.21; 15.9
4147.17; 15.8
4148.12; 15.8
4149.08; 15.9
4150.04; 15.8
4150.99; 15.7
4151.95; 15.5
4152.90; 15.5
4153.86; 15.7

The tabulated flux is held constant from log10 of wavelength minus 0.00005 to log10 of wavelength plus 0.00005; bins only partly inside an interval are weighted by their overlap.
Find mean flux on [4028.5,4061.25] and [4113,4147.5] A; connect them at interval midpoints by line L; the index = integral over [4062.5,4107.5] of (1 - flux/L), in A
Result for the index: 2.9 A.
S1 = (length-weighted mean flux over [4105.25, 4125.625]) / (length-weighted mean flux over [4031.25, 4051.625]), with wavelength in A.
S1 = 0.9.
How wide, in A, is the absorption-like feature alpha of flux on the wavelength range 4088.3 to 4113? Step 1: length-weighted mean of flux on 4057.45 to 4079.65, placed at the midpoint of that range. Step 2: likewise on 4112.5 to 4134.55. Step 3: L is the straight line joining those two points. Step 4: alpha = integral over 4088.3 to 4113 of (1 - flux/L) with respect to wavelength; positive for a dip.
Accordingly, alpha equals 2.69 A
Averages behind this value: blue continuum 16.5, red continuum 16.3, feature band 14.6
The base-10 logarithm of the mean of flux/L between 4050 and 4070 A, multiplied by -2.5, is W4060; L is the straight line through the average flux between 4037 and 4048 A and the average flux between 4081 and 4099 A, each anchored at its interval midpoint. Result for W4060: 0.042 mag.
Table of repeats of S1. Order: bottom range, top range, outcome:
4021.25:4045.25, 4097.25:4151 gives 0.92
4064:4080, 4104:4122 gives 0.91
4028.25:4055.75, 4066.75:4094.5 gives 0.95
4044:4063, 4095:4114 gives 0.86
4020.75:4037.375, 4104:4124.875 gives 0.94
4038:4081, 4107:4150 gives 0.96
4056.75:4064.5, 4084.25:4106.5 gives 0.97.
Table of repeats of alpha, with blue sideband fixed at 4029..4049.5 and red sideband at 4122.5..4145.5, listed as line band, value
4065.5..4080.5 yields 0.0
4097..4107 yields 1.9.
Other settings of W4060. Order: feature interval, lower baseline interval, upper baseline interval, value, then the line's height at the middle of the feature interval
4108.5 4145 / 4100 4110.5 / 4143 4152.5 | -0.10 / 14.9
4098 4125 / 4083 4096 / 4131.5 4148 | 0.08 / 16.2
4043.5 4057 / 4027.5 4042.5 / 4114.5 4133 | 0.02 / 17.3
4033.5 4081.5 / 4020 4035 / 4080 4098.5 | -0.05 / 16.1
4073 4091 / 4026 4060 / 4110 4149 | 0.04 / 16.7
